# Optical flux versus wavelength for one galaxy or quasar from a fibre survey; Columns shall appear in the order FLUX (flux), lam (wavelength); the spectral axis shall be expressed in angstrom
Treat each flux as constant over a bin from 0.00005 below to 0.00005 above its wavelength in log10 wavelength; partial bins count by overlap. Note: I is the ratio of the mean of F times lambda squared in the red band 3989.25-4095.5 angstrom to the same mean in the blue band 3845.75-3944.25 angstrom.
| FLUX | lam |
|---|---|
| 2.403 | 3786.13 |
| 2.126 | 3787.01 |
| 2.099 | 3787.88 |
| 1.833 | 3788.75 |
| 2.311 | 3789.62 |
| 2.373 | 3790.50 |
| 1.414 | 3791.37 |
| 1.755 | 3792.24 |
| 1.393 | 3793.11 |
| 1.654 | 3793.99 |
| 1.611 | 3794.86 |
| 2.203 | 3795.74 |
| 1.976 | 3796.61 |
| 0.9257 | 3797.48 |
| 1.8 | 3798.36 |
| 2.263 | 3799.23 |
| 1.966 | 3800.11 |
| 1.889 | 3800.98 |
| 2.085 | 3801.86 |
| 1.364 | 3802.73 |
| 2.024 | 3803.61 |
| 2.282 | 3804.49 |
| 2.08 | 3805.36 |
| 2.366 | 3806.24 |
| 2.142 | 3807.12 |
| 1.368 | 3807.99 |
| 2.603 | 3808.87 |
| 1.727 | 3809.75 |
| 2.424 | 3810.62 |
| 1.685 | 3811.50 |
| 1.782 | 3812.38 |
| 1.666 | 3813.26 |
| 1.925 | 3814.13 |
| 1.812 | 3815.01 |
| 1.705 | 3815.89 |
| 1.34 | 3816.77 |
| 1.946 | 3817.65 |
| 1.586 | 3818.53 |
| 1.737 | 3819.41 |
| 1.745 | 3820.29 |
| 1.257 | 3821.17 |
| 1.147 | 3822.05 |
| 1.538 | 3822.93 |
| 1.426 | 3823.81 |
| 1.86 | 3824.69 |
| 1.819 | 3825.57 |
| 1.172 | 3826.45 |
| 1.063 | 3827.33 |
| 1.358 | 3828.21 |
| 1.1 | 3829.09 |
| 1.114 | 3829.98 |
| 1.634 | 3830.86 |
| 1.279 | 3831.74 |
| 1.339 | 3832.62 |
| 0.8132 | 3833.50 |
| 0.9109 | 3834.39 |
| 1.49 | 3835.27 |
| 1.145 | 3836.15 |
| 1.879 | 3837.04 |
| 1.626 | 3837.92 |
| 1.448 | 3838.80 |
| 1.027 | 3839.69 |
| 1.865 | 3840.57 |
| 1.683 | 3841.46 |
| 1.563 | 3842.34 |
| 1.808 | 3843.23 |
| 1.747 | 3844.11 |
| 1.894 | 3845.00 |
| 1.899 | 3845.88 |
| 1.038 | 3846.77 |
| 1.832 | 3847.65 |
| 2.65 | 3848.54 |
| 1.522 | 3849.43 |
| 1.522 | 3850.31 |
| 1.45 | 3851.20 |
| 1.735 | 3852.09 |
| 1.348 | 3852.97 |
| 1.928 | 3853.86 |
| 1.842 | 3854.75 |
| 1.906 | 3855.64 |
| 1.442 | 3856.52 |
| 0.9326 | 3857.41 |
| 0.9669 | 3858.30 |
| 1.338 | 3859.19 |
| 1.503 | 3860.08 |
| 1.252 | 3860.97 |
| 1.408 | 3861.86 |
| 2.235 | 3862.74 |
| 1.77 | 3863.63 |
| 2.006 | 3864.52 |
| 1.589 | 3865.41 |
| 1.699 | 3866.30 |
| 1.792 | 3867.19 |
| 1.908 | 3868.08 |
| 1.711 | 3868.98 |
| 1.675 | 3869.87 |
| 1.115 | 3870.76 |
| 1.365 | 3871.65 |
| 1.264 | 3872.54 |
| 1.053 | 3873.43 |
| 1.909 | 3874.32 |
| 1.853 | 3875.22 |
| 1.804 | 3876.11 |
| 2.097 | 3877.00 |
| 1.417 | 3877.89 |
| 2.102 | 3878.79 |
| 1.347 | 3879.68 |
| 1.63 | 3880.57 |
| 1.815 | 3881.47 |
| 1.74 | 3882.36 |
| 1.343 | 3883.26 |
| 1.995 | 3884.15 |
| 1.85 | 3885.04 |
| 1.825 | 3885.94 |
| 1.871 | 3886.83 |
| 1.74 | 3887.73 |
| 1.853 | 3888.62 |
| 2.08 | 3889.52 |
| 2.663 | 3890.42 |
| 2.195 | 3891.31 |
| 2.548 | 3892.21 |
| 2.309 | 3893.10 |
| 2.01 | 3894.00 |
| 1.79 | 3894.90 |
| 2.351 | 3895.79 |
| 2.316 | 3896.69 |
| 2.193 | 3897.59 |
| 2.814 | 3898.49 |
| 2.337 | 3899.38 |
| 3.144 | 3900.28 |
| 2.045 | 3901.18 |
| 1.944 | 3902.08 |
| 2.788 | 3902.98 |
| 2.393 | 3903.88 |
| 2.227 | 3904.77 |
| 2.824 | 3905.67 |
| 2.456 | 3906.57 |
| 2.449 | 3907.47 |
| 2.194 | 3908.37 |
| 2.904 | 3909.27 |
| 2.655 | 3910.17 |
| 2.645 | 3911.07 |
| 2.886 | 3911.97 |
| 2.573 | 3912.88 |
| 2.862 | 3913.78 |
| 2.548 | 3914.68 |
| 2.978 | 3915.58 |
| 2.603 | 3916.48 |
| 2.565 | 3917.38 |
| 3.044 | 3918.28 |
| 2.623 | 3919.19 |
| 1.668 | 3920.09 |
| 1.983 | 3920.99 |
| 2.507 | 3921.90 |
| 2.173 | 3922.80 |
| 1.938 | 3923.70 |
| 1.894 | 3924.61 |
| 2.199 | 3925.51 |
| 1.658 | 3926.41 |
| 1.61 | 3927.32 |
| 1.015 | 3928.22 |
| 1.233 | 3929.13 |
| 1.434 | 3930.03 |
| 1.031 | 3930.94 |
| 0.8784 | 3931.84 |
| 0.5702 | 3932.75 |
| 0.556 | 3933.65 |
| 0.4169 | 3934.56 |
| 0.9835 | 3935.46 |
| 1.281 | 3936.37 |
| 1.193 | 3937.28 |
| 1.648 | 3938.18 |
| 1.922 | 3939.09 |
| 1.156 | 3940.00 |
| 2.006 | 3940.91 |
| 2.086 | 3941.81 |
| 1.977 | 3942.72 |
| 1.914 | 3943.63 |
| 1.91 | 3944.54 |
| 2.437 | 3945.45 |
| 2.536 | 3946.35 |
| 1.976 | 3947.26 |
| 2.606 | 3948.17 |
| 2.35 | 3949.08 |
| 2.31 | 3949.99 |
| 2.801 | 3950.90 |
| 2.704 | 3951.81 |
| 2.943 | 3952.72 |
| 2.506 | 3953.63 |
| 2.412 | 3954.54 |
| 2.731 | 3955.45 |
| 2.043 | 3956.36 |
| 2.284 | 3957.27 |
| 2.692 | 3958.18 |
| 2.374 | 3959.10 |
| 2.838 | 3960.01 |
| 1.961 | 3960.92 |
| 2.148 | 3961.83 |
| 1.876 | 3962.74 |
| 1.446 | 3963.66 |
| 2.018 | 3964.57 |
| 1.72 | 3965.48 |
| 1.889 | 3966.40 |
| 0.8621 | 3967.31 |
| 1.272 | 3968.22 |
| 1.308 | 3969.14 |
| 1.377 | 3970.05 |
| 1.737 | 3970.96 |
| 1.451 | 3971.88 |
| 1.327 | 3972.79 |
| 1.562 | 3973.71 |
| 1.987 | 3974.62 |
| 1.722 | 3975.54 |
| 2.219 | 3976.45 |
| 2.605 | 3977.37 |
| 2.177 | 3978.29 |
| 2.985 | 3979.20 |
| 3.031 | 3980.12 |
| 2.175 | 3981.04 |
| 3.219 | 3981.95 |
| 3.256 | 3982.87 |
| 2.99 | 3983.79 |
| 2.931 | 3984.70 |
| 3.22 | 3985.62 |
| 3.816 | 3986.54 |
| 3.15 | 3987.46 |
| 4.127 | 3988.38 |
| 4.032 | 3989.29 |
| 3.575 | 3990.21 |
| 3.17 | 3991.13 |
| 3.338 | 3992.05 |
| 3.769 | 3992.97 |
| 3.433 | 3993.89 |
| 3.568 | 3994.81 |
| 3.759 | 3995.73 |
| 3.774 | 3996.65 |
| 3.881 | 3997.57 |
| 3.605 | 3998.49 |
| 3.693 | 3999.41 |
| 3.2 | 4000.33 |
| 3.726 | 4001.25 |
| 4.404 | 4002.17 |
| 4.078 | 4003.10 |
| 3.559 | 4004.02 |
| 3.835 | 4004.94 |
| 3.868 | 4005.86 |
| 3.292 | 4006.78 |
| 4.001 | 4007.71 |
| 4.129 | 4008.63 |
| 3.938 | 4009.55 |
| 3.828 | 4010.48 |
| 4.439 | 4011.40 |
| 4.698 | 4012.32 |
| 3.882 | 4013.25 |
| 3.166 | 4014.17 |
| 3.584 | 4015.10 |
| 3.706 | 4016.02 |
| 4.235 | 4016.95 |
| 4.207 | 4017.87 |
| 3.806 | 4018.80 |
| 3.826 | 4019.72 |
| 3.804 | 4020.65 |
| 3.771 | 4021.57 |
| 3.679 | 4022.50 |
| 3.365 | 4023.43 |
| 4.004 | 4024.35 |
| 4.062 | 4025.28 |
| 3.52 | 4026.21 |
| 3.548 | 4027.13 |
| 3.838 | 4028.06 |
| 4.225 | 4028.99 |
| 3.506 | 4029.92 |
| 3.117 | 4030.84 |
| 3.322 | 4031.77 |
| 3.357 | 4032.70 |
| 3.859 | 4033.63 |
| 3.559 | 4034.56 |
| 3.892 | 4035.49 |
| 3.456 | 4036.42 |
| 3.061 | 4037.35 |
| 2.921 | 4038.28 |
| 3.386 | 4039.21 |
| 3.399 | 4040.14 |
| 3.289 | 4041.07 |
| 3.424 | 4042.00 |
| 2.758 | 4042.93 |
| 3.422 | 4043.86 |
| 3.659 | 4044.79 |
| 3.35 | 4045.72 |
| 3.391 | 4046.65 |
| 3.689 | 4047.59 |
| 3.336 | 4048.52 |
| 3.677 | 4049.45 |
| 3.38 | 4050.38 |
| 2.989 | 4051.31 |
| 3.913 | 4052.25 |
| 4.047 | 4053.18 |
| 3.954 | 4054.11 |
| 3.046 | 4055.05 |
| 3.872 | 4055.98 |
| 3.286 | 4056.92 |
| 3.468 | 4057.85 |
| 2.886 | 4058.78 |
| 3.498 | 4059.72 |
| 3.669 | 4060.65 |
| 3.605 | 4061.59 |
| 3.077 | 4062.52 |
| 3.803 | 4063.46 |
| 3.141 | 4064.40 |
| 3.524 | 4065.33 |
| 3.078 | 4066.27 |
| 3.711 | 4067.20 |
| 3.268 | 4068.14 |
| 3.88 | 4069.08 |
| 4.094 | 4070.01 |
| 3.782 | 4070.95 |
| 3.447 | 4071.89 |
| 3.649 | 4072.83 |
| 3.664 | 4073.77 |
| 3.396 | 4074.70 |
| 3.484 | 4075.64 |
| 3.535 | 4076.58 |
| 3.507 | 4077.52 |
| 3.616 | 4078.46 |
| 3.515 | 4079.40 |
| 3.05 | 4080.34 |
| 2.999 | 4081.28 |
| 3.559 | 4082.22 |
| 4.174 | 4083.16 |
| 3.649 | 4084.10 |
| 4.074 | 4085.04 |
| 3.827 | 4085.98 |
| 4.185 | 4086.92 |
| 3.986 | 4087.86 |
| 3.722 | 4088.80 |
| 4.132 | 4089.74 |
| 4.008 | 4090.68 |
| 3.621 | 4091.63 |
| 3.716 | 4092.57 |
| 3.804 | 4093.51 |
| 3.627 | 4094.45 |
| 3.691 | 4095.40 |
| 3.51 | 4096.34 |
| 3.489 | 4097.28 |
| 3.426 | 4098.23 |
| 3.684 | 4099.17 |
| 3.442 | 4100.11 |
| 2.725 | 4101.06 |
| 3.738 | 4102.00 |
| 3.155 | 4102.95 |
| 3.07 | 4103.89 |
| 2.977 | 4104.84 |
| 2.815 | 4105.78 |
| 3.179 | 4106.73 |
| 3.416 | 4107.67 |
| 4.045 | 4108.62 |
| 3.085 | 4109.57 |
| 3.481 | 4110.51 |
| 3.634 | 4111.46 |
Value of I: 2.08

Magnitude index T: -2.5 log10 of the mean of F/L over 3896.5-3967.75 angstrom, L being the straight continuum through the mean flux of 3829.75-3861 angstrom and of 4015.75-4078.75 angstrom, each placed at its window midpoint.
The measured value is 0.12 mag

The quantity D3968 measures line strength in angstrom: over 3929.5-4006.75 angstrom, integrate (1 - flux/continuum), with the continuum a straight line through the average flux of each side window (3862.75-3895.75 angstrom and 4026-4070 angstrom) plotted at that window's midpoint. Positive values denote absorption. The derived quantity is 8.11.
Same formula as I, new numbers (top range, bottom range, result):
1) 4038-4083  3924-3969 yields 1.99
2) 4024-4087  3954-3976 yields 1.97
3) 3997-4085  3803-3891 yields 2.41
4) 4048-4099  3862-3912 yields 1.94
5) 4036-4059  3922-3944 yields 2.47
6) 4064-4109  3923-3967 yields 2.03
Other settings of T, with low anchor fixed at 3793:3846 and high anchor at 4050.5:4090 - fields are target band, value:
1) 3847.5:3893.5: 0.187 mag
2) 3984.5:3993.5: -0.190 mag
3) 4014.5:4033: -0.156 mag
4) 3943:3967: 0.184 mag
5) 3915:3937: 0.398 mag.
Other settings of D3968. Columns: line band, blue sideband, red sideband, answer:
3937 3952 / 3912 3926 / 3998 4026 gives 3.9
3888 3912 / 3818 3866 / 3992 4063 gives -2.3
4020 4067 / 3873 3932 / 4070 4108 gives -4.4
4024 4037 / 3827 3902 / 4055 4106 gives -2.2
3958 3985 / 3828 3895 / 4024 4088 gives 6.2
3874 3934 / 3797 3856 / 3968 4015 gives 6.9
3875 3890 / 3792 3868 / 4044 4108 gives 1.9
